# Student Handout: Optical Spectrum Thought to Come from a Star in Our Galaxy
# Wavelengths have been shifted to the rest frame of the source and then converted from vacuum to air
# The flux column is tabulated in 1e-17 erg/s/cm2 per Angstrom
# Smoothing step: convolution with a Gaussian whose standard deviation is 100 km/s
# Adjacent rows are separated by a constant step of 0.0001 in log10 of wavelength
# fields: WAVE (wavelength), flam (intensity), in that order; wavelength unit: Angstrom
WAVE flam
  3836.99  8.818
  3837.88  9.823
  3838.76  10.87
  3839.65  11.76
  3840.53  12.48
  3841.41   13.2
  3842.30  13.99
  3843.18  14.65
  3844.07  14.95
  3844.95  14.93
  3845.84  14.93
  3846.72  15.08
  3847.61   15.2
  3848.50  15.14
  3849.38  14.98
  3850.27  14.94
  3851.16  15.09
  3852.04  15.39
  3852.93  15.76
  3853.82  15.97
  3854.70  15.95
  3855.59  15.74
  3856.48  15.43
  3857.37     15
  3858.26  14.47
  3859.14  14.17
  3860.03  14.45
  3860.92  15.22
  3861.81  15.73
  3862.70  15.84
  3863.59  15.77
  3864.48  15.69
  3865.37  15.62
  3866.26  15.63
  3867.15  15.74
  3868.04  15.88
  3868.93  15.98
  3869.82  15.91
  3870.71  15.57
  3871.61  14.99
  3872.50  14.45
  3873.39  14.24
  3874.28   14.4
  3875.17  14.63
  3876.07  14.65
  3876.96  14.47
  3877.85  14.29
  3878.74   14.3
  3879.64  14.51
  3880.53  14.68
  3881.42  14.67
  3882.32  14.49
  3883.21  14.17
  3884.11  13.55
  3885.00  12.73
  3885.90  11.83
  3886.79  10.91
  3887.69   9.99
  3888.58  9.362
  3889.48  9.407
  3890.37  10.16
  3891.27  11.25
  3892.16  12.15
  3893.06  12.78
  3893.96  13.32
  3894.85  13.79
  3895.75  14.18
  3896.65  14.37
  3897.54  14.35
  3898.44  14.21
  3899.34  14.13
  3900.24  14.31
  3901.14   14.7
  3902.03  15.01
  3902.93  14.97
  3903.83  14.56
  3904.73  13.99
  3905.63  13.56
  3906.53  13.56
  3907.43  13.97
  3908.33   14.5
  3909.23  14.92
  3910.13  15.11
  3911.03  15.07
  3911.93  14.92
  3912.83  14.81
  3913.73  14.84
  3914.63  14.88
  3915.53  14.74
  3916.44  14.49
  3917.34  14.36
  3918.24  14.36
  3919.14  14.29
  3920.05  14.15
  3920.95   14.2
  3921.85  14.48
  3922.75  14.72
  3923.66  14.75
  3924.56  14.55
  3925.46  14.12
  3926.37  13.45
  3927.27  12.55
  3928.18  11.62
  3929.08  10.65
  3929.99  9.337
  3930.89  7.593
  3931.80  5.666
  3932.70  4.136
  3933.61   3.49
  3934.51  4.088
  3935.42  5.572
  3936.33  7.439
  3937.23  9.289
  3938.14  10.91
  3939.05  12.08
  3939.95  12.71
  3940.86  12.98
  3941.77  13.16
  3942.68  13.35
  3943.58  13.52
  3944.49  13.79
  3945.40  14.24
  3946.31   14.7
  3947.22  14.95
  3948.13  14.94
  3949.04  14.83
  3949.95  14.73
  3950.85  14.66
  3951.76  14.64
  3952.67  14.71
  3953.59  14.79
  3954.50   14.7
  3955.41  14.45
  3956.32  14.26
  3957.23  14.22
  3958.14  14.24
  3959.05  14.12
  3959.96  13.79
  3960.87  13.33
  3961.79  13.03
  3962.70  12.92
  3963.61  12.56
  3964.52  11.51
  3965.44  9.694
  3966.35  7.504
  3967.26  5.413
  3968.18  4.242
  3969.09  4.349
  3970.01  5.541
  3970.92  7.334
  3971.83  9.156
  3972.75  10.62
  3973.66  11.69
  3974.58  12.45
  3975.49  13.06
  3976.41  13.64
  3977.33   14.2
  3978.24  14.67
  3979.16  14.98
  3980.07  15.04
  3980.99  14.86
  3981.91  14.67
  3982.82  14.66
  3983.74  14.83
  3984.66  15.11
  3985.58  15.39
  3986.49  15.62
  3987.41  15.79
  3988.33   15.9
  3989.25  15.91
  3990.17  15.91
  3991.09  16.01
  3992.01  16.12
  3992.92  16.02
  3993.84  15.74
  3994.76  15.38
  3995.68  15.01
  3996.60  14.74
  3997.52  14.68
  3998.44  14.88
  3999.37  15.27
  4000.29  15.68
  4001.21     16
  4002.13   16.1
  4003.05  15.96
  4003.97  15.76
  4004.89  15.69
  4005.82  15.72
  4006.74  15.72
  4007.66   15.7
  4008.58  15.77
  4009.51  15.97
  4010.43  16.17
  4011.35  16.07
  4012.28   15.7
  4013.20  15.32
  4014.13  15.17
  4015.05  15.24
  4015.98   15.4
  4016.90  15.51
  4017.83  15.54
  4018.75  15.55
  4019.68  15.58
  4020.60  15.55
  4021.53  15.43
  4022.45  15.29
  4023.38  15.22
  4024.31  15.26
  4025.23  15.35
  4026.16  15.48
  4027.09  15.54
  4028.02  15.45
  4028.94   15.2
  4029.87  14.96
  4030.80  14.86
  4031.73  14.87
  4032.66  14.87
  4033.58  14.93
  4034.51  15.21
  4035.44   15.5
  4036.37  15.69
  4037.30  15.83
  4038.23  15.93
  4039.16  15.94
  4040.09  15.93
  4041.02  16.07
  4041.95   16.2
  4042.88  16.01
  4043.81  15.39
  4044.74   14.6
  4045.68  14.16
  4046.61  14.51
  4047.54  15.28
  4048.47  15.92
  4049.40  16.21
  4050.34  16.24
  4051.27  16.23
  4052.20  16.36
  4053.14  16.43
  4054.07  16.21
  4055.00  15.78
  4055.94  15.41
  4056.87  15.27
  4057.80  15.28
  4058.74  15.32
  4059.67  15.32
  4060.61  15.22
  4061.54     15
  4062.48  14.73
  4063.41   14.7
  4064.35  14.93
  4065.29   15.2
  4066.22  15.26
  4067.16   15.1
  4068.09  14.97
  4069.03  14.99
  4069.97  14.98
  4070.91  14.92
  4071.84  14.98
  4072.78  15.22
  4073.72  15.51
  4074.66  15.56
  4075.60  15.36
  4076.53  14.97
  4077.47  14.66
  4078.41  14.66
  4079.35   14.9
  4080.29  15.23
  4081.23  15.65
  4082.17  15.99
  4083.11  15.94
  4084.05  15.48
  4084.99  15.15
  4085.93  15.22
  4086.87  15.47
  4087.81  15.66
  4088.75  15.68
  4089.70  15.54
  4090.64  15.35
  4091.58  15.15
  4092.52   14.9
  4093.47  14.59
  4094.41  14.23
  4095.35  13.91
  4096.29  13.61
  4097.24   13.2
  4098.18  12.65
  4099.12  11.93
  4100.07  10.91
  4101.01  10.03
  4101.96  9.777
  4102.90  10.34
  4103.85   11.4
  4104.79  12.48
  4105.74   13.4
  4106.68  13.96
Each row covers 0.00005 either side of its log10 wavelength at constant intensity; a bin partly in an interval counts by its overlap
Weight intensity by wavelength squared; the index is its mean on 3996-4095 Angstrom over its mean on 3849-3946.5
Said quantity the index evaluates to 1.2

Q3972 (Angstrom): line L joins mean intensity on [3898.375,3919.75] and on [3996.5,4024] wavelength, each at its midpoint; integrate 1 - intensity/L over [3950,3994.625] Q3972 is 6.03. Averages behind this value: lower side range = 14.5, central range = 13.1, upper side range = 15.6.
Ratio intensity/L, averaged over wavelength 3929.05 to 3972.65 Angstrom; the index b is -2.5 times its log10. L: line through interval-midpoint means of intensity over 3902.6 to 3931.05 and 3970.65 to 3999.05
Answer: 0.26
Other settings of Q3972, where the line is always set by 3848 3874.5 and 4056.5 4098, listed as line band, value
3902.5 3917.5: 0.7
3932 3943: 4.5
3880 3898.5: 3.2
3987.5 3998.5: -0.3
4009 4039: -0.6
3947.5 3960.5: 0.6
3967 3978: 4.1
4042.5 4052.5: -0.3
